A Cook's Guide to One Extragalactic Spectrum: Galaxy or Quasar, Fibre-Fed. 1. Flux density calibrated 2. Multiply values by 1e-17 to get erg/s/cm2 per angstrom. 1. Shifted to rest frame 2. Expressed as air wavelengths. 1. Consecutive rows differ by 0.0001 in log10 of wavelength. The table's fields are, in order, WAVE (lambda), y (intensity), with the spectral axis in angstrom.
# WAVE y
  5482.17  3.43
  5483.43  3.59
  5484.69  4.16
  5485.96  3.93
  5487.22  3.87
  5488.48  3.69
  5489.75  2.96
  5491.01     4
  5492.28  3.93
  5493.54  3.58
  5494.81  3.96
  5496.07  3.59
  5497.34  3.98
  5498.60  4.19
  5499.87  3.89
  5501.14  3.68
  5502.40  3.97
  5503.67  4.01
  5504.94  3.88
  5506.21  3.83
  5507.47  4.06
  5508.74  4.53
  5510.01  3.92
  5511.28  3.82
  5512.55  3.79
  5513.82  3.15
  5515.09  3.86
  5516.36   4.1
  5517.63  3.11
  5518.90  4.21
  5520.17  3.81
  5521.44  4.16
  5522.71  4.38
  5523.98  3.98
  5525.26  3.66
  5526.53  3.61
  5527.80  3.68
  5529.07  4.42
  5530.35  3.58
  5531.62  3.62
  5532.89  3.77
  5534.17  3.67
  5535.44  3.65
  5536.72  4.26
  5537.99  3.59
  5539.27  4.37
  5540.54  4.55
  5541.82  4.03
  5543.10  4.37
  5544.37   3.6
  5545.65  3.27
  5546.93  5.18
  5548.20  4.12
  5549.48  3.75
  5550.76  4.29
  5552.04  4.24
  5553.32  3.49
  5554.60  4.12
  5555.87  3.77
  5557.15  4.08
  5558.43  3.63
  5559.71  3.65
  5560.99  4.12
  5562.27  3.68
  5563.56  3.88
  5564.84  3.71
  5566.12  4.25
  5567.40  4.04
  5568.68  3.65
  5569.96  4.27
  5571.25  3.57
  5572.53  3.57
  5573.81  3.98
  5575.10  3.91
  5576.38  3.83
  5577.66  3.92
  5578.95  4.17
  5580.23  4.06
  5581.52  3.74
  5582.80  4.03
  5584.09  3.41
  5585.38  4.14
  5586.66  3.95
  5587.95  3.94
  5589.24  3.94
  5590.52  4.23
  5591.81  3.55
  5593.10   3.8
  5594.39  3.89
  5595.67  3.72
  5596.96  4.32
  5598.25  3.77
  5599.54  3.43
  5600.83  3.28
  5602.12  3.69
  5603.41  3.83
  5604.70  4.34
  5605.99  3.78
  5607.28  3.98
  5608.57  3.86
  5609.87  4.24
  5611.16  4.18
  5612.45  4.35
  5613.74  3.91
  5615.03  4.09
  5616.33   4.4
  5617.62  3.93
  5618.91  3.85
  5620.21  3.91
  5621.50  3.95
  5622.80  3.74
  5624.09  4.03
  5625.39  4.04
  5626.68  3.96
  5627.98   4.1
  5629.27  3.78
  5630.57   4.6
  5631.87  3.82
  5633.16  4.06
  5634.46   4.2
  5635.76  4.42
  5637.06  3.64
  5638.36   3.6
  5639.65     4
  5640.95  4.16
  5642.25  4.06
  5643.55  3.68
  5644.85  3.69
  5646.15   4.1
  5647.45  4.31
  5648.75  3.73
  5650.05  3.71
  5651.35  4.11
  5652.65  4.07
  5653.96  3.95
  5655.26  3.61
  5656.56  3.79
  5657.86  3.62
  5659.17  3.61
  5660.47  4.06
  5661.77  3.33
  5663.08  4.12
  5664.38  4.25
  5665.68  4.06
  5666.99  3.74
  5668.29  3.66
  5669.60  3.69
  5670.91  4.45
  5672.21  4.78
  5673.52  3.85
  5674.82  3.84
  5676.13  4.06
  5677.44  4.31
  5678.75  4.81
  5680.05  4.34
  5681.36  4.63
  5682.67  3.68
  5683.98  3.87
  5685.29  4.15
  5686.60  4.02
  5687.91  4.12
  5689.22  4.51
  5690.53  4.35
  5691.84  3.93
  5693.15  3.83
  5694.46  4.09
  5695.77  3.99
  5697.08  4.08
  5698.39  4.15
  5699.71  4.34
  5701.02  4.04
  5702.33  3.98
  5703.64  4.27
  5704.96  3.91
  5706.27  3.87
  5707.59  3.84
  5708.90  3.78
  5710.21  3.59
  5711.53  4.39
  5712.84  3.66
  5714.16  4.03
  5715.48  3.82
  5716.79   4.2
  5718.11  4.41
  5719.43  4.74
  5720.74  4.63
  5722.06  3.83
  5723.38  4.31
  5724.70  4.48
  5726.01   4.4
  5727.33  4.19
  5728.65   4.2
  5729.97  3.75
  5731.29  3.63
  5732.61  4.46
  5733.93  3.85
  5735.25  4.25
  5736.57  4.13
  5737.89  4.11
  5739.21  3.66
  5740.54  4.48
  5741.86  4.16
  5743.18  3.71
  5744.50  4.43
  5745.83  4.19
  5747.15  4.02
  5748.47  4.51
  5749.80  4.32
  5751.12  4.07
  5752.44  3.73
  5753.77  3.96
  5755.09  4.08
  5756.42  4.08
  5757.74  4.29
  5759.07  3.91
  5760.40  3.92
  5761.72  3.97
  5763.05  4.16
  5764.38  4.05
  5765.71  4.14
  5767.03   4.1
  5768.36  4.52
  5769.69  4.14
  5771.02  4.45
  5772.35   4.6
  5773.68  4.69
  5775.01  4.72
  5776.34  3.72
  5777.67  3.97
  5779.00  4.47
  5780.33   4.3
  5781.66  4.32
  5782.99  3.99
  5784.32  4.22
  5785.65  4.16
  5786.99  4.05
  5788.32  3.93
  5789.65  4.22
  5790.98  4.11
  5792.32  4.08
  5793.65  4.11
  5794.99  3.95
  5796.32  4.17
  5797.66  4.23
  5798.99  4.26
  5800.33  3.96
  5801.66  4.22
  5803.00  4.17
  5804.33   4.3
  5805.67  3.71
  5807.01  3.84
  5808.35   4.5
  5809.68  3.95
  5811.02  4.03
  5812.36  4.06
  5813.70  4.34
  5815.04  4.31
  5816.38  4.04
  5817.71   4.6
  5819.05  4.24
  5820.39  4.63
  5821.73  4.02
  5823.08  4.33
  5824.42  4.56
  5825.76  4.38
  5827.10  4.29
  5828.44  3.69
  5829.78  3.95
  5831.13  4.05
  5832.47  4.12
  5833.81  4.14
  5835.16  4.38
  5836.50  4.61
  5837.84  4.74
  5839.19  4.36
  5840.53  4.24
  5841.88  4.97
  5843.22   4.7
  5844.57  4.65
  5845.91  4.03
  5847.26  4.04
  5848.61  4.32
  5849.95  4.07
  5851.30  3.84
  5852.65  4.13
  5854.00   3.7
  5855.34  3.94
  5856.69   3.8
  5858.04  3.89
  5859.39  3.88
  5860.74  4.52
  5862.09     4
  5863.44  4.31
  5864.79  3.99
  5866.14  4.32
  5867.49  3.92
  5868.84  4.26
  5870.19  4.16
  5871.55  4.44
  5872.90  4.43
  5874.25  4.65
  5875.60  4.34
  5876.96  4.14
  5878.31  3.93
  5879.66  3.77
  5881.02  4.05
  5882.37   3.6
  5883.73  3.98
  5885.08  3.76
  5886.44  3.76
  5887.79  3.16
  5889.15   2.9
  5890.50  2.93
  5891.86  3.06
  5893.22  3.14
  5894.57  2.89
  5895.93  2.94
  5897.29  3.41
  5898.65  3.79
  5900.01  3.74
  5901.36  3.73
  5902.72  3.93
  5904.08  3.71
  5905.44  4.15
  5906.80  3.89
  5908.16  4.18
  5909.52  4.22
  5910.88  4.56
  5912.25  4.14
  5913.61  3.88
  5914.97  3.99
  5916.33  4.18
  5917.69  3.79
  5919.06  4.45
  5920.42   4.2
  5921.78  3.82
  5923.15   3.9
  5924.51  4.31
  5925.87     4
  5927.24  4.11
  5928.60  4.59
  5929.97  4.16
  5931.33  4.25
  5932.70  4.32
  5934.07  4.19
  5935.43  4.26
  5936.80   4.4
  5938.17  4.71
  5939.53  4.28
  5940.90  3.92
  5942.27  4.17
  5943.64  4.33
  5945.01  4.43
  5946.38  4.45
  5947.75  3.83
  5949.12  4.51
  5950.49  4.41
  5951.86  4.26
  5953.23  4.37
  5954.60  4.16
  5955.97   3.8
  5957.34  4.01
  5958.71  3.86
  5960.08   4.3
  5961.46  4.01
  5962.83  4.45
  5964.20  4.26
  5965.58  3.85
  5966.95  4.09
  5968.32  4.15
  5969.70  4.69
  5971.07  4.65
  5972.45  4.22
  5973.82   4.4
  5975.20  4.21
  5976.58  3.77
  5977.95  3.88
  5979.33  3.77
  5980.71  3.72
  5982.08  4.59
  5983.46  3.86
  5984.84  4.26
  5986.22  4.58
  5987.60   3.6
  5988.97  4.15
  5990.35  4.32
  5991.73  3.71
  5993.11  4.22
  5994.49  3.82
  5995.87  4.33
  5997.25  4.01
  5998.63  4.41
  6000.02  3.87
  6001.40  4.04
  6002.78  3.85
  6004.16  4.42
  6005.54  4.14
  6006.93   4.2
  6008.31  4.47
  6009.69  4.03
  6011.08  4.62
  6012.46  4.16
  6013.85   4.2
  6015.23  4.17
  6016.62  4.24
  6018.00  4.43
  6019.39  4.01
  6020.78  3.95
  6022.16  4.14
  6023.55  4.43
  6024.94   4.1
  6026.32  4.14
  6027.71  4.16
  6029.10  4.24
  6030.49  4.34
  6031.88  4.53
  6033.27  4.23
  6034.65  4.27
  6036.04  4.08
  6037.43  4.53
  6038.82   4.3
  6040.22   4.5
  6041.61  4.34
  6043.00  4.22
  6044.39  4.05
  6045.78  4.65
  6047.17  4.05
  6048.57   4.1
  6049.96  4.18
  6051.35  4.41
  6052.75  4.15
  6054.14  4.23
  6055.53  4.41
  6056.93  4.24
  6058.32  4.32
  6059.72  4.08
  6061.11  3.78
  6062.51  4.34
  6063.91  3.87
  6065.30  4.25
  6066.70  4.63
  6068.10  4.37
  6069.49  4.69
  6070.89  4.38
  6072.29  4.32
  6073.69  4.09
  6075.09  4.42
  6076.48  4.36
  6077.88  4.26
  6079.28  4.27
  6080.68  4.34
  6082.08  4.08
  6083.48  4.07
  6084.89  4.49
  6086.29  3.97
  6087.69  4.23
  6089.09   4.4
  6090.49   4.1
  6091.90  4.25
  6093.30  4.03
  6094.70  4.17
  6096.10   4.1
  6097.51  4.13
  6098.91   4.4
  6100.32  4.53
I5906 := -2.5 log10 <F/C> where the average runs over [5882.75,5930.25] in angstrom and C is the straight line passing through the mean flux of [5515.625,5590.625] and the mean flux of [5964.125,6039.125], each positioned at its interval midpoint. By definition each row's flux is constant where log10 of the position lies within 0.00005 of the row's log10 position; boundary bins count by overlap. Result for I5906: 0.09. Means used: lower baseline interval 3.93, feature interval 3.81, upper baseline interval 4.18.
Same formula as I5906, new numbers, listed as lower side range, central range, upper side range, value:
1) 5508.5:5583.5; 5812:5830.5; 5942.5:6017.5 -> -0.04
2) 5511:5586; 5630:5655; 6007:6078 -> 0.00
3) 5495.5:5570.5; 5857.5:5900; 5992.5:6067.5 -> 0.09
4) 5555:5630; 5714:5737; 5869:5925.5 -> -0.08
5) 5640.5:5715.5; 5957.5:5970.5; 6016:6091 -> 0.00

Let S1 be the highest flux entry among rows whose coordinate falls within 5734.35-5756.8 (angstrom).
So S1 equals 4.51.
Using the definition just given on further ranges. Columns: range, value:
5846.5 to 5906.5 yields 4.65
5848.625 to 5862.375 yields 4.52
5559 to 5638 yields 4.6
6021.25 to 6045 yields 4.53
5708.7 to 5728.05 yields 4.74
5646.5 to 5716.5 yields 4.81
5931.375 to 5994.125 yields 4.71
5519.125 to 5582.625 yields 5.18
